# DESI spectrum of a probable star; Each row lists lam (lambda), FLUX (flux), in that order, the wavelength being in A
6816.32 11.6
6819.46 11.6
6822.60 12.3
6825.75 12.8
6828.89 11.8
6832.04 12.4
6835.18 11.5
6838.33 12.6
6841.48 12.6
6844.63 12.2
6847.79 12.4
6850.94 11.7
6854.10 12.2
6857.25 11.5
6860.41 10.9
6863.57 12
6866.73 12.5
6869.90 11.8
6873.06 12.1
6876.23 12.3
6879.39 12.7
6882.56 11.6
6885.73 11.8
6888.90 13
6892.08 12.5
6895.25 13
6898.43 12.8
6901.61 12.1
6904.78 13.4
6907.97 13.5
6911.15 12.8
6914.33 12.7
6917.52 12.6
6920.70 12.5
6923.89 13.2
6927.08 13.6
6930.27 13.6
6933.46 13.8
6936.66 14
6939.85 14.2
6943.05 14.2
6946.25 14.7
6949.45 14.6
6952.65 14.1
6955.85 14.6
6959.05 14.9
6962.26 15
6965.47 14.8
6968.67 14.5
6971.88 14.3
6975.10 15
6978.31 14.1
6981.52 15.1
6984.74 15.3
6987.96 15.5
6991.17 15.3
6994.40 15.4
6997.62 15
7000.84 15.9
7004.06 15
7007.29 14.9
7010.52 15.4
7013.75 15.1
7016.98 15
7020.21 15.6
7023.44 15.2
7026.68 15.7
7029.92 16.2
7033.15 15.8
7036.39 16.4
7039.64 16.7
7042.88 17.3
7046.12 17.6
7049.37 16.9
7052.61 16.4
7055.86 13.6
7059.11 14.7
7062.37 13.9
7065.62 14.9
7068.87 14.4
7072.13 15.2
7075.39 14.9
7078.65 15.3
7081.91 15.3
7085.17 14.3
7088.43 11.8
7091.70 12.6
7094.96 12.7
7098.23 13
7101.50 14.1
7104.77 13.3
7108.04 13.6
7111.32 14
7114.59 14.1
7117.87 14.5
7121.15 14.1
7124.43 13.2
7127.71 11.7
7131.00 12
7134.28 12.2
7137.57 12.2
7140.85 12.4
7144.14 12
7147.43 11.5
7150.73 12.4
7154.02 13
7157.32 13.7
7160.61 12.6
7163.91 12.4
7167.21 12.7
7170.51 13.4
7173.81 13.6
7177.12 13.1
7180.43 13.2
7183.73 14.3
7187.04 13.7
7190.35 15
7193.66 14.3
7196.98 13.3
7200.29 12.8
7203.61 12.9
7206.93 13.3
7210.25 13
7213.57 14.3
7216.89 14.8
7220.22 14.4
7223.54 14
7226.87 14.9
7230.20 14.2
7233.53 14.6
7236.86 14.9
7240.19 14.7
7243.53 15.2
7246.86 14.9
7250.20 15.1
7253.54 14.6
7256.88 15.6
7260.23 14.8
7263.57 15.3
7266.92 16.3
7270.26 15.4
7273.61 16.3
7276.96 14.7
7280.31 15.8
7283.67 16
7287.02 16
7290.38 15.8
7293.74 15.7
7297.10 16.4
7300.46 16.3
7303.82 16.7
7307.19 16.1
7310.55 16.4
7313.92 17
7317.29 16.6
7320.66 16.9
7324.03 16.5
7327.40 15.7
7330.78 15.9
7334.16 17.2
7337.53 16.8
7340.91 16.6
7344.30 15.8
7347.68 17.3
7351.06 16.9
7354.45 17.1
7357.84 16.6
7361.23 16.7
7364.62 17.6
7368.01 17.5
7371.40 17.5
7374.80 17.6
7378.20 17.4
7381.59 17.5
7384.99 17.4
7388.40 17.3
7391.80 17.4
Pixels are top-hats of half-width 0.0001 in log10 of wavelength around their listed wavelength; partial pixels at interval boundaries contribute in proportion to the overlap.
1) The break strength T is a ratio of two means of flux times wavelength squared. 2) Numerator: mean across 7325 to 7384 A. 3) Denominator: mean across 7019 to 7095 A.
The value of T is 1.21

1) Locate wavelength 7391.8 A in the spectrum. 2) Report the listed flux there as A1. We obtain 17.4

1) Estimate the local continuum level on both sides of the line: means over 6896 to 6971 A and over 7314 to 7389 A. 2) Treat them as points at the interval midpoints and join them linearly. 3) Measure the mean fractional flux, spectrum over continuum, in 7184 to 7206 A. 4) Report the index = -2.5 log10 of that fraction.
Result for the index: 0.15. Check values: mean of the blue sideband 13.7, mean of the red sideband 16.9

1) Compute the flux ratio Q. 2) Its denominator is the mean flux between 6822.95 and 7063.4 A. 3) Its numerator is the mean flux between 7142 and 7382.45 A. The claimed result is 1.09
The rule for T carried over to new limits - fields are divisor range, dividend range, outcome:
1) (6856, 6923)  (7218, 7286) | 1.35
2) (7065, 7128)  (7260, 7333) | 1.22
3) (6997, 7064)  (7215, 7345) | 1.07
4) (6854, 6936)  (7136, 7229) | 1.15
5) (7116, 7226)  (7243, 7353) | 1.26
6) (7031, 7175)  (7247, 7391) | 1.25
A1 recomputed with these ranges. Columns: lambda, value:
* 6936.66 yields 14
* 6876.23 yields 12.3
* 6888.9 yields 13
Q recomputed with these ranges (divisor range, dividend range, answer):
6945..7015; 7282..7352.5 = 1.10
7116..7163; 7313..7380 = 1.33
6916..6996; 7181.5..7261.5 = 1.00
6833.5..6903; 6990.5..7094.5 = 1.25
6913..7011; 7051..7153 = 0.94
